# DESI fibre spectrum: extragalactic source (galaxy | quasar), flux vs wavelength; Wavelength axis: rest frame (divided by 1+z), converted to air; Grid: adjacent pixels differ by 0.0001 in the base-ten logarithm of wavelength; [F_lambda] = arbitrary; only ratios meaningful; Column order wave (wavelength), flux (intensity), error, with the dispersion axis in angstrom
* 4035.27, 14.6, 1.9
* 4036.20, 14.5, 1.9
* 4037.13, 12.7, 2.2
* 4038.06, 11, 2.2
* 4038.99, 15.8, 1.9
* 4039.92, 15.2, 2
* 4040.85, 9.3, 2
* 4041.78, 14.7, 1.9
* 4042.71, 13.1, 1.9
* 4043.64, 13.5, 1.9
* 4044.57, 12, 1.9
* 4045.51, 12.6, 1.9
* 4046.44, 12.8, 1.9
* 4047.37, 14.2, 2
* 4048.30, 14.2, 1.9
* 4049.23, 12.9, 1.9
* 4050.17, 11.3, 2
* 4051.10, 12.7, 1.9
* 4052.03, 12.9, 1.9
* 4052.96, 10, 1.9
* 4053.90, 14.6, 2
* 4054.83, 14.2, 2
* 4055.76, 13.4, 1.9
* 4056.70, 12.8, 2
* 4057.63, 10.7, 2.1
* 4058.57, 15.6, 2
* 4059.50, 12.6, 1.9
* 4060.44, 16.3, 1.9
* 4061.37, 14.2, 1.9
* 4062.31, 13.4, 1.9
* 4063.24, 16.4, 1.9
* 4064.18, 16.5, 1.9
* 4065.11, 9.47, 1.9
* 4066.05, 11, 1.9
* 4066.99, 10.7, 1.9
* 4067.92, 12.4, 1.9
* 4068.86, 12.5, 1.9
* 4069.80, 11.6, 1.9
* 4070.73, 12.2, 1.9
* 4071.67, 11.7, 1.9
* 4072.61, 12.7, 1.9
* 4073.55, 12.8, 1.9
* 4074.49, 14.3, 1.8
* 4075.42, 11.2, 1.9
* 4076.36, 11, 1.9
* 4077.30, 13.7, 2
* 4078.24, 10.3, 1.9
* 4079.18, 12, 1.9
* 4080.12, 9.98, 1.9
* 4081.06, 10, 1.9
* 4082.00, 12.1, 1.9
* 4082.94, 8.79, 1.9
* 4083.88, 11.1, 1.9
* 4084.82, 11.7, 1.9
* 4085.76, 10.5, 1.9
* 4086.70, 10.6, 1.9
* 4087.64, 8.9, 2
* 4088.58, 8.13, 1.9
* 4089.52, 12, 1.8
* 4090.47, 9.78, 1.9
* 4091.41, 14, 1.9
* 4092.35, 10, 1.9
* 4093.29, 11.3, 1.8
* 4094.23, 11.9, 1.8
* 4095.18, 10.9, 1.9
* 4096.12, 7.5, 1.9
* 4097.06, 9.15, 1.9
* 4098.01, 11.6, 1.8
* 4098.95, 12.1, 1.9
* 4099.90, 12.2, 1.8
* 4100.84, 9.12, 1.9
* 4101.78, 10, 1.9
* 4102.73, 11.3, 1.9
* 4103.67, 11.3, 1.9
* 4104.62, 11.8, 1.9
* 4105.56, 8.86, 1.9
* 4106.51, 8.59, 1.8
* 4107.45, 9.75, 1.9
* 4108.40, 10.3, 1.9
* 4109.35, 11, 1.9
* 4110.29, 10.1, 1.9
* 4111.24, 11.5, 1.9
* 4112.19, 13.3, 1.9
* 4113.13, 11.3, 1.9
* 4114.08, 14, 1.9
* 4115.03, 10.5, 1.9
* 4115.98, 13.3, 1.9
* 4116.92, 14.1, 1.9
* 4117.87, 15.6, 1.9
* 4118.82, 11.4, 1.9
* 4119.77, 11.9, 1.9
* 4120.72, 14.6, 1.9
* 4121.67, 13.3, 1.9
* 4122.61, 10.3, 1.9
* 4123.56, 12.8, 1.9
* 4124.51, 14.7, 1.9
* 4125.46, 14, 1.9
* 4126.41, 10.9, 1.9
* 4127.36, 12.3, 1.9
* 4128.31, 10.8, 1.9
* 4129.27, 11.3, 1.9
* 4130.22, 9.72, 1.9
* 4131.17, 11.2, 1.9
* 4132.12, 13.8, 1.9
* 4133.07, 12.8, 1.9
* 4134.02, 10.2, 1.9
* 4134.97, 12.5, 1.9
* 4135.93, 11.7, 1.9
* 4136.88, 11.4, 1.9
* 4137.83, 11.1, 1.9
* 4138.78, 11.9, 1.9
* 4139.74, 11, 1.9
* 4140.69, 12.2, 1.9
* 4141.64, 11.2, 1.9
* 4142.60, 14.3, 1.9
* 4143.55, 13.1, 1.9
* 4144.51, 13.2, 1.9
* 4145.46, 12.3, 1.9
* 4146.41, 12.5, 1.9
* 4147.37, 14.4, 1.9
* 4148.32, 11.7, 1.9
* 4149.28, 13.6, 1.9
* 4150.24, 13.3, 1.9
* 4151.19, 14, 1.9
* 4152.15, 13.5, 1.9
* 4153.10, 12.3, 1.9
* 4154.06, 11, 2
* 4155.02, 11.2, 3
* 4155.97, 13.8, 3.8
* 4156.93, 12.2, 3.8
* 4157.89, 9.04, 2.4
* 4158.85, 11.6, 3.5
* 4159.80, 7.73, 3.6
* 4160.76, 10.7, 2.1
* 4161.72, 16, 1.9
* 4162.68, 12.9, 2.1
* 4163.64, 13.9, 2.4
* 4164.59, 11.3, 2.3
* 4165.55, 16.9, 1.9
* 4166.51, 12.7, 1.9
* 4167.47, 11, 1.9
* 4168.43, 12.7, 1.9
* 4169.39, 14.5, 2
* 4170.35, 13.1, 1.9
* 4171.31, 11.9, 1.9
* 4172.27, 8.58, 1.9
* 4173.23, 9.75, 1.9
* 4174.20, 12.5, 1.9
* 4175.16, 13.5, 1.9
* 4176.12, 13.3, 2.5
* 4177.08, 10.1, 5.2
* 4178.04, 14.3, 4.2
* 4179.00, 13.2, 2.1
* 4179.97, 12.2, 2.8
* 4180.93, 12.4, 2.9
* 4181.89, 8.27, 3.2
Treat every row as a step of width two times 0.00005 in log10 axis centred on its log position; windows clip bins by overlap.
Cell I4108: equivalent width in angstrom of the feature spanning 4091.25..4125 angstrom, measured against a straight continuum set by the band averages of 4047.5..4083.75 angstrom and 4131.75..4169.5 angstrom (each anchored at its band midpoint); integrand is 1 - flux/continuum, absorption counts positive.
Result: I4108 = 2.5 angstrom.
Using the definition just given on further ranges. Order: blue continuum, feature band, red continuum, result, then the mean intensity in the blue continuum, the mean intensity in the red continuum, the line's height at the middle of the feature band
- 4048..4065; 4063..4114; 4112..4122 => 7.9 angstrom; 13.5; 13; 13.2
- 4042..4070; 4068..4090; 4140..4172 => 2.8 angstrom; 13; 12.6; 12.9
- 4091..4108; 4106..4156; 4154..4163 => -4.6 angstrom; 10.6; 11.6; 11.2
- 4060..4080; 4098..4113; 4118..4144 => 1.9 angstrom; 12.6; 12.1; 12.3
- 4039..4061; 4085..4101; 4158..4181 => 2.8 angstrom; 13.2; 12.3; 12.9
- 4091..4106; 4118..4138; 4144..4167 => -0.7 angstrom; 10.8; 12.6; 11.7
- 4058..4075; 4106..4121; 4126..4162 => 0.6 angstrom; 13.1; 12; 12.4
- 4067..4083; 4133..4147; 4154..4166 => 0.0 angstrom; 11.8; 12.2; 12.1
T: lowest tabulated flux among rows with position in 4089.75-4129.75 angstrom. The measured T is 7.5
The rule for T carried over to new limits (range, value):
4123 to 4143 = 9.72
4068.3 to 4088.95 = 8.13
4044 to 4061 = 10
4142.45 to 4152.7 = 11.7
